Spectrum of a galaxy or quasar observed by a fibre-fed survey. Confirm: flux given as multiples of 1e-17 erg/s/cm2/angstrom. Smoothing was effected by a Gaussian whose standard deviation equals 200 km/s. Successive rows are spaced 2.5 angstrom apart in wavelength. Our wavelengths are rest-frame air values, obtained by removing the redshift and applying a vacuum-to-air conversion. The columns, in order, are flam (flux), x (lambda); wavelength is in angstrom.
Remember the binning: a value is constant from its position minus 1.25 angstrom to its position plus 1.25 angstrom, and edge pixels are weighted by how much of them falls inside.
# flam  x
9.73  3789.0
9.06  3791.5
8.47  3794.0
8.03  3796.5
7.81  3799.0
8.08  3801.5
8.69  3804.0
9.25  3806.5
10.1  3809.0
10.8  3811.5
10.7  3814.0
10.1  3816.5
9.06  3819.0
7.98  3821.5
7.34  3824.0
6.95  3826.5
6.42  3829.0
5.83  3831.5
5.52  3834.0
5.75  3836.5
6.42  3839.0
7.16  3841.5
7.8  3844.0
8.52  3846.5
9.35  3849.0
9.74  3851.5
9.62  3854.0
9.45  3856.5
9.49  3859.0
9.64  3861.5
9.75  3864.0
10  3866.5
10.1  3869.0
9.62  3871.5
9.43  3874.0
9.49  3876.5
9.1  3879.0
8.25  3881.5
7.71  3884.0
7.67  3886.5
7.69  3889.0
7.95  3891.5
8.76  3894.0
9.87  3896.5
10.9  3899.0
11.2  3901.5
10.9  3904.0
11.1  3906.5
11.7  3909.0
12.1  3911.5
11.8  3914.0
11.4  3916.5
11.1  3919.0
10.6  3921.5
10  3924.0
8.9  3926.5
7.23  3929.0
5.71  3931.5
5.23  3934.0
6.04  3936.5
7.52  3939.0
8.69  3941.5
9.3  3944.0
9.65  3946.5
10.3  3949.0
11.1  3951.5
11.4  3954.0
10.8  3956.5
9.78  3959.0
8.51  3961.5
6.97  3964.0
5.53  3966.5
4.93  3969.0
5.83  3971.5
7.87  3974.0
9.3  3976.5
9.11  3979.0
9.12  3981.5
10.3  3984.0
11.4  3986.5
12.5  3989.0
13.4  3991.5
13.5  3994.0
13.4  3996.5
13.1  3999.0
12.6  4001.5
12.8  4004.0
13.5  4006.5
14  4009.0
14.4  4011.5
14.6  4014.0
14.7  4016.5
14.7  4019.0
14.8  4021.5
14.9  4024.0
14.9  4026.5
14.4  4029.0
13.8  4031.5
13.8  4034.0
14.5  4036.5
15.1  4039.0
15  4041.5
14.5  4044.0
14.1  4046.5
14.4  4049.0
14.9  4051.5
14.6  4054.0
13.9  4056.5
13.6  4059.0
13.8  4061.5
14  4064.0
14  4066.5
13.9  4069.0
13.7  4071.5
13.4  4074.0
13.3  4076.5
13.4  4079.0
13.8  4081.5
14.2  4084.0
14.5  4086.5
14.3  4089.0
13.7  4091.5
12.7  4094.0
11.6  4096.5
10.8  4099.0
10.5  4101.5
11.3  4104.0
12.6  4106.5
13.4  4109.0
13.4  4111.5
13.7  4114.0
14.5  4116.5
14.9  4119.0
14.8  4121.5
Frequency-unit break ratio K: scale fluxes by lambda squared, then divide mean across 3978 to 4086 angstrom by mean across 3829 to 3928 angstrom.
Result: 1.60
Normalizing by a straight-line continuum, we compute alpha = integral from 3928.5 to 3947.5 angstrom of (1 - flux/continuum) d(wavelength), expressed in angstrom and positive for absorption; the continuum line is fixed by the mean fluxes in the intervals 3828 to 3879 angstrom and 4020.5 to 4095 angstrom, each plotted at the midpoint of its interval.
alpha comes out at 6.03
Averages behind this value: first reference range 8.48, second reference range 14.1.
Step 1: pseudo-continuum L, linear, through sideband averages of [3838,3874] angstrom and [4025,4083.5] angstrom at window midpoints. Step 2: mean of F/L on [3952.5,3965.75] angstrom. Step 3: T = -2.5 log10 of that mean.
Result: 0.239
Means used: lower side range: 9.08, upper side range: 14.1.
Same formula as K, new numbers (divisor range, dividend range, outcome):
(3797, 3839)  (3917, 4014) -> 1.33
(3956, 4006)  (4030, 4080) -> 1.45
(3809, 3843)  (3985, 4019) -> 1.89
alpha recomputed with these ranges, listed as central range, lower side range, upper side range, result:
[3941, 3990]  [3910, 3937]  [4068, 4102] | 5.4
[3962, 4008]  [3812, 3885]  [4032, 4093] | 7.1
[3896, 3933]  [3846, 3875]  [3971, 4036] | 1.5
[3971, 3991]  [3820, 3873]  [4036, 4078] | 3.9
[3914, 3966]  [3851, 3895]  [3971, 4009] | 6.8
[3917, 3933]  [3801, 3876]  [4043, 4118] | 2.1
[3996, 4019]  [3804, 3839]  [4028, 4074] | -1.2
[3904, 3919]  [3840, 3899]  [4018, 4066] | -1.8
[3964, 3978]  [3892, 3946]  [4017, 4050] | 6.0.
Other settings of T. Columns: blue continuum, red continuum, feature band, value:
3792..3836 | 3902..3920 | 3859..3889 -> 0.12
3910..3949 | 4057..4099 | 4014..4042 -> -0.21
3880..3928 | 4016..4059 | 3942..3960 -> 0.13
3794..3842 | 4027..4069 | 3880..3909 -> 0.08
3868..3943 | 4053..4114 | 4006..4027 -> -0.23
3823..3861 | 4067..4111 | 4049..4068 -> -0.14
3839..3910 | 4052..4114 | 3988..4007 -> -0.13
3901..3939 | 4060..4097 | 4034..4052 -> -0.15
